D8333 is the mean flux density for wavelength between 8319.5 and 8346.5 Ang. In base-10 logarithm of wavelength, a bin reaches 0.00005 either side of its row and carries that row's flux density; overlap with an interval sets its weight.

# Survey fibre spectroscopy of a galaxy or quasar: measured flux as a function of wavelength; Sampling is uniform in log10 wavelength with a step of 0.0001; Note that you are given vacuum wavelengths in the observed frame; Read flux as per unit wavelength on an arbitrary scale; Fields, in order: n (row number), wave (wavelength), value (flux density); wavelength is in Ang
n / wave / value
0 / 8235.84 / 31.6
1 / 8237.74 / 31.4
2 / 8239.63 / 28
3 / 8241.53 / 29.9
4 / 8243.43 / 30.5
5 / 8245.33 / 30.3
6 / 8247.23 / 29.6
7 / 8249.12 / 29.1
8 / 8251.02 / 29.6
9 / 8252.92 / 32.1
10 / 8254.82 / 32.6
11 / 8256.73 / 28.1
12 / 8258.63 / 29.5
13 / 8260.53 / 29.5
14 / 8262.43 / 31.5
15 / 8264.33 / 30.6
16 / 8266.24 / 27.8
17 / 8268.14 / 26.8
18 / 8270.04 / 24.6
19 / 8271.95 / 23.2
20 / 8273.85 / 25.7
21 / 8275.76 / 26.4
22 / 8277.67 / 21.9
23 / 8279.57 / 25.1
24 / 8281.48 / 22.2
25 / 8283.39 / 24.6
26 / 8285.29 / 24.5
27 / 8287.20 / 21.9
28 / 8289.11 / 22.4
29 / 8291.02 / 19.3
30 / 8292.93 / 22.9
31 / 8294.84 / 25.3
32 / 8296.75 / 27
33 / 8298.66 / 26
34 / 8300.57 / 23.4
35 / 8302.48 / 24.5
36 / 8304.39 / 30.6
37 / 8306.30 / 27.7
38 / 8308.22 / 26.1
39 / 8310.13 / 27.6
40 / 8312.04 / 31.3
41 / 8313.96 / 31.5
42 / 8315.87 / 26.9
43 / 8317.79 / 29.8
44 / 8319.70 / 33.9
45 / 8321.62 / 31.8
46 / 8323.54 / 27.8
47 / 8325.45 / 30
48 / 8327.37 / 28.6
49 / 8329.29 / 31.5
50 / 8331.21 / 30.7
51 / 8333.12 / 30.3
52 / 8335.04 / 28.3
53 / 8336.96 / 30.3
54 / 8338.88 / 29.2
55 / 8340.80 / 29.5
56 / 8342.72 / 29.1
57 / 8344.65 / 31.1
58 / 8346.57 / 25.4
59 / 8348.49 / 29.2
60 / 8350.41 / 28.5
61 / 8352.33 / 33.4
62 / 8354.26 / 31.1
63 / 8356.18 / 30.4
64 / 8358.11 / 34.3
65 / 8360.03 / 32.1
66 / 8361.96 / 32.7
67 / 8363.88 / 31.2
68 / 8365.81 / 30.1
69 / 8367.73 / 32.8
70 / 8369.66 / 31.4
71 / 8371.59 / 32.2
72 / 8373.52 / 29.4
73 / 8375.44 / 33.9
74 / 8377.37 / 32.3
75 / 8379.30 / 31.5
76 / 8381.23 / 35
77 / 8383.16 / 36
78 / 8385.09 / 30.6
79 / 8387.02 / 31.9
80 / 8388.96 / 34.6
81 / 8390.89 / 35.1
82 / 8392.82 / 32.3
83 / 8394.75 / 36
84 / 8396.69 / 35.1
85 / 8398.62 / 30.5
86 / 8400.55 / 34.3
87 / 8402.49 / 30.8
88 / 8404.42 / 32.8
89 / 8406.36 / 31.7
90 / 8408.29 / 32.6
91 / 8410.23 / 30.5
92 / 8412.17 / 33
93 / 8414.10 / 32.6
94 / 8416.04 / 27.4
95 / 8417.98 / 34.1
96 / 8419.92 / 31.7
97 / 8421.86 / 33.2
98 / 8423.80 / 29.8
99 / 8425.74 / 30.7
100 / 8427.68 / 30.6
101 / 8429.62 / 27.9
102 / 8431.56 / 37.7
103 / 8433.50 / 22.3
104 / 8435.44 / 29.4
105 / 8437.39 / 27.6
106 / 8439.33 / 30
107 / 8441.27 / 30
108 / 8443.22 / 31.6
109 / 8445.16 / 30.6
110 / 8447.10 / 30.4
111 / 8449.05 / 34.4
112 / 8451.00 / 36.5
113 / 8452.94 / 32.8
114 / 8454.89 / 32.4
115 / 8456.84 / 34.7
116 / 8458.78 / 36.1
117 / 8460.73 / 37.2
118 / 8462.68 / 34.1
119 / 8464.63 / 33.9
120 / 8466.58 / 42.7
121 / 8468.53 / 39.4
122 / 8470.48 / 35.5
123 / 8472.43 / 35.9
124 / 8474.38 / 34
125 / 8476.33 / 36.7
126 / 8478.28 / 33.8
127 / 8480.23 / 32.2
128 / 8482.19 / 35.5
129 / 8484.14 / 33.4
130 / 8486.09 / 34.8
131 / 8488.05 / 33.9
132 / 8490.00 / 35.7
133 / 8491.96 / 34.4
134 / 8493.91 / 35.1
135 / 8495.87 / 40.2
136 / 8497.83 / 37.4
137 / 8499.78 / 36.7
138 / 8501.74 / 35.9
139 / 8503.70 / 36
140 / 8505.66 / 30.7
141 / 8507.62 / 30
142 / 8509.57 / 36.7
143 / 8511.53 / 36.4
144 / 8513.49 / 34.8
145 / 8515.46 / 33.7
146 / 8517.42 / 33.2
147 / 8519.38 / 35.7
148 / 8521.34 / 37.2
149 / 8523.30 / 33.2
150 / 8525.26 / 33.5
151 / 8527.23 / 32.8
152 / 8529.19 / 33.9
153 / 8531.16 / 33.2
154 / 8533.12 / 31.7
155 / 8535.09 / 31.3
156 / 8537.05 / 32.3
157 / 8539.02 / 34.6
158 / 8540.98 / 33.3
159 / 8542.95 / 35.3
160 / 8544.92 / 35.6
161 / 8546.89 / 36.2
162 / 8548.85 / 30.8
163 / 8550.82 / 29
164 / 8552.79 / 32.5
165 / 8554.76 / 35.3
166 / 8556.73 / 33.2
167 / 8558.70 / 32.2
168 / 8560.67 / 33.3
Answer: 29.9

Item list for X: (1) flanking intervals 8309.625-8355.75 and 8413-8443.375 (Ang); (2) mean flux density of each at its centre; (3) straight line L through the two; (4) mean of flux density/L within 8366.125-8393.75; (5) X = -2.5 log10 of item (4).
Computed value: -0.09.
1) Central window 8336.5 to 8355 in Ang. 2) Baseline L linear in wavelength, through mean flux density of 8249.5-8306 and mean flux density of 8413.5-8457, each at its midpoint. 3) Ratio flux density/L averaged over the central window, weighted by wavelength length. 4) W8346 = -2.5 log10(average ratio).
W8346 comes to -0.05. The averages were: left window 26.2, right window 31.2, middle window 29.6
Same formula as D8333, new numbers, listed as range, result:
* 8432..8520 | 34.1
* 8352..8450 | 31.8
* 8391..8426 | 32.3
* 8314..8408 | 31.4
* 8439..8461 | 33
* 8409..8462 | 31.7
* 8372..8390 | 32.8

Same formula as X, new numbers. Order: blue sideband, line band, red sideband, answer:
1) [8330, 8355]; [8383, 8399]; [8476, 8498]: -0.067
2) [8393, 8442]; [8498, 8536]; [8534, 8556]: -0.041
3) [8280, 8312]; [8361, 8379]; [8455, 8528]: -0.106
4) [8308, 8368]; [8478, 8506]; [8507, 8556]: -0.069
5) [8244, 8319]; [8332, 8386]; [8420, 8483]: -0.049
